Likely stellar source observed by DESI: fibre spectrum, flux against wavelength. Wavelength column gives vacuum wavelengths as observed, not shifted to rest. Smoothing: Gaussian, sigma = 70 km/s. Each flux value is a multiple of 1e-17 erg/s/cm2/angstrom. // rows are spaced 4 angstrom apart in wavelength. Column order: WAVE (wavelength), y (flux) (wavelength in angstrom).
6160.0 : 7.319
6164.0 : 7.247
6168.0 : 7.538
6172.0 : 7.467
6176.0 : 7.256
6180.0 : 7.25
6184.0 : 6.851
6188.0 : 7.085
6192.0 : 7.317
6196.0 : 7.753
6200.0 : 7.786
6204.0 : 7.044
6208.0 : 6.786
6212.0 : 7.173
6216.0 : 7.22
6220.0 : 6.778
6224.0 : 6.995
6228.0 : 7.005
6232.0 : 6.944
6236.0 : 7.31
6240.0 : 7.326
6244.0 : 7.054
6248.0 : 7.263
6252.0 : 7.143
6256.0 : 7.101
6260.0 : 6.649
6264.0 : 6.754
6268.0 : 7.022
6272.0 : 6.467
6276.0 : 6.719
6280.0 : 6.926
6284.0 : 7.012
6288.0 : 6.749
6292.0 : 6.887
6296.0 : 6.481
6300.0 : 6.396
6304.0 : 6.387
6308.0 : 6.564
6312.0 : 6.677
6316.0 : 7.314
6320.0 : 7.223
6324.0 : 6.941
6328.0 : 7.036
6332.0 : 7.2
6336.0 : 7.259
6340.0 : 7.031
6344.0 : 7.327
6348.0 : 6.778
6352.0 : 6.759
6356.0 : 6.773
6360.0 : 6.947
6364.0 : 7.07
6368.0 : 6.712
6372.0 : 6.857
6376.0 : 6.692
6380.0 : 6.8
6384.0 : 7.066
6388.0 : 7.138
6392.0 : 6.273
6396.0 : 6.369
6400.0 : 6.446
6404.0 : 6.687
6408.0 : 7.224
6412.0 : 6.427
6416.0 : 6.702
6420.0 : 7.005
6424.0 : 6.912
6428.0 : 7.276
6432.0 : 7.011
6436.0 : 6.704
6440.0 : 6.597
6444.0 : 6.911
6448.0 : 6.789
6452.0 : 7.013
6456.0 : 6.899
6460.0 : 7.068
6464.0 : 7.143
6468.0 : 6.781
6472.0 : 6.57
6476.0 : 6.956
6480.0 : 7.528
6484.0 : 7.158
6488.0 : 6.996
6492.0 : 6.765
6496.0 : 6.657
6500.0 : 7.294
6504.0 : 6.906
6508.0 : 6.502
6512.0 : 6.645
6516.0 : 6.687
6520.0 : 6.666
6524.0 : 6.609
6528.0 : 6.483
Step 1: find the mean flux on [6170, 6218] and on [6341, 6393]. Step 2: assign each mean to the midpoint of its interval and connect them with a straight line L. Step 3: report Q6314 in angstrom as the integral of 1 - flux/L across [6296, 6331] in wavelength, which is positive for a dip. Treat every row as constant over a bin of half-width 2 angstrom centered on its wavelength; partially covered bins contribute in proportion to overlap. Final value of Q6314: 0.91 angstrom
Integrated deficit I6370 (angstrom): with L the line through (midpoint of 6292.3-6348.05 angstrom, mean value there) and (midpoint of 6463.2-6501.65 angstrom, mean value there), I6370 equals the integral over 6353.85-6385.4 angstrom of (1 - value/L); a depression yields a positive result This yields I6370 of 0.3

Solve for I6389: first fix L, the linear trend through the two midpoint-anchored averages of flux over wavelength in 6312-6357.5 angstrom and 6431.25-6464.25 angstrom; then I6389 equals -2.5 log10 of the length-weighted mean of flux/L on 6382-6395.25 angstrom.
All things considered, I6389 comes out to 0.030 mag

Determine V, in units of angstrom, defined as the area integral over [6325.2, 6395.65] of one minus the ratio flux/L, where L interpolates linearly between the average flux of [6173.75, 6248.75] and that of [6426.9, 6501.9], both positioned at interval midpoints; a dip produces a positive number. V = 1.3 angstrom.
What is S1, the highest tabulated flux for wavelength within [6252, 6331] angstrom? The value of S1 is 7.314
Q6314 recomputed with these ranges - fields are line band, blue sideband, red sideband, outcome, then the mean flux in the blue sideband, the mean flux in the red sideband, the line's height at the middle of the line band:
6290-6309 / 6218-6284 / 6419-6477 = 1.1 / 6.97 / 6.91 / 6.95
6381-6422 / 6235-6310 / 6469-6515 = 0.8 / 6.85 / 6.9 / 6.88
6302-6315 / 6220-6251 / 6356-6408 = 0.6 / 7.11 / 6.77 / 6.94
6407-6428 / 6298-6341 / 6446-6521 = 0.1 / 6.91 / 6.9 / 6.9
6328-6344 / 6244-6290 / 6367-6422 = -0.8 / 6.9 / 6.74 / 6.81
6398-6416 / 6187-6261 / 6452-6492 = 0.9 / 7.15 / 7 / 7.04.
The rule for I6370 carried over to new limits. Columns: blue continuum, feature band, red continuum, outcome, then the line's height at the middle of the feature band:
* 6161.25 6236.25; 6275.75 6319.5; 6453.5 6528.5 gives 2.05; 7.09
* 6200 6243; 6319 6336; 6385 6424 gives -0.59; 6.87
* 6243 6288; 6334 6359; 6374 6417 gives -0.74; 6.79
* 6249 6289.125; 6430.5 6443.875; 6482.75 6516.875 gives 0.13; 6.85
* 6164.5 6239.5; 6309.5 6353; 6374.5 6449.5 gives -0.64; 6.95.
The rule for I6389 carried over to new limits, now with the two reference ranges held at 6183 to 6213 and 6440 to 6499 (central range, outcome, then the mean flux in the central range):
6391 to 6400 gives 0.11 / 6.35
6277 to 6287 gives 0.03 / 6.92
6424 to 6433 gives -0.02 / 7.11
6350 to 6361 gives 0.04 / 6.82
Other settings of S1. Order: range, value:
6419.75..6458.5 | 7.276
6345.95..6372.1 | 7.07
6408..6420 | 7.224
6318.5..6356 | 7.327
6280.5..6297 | 7.012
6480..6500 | 7.528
